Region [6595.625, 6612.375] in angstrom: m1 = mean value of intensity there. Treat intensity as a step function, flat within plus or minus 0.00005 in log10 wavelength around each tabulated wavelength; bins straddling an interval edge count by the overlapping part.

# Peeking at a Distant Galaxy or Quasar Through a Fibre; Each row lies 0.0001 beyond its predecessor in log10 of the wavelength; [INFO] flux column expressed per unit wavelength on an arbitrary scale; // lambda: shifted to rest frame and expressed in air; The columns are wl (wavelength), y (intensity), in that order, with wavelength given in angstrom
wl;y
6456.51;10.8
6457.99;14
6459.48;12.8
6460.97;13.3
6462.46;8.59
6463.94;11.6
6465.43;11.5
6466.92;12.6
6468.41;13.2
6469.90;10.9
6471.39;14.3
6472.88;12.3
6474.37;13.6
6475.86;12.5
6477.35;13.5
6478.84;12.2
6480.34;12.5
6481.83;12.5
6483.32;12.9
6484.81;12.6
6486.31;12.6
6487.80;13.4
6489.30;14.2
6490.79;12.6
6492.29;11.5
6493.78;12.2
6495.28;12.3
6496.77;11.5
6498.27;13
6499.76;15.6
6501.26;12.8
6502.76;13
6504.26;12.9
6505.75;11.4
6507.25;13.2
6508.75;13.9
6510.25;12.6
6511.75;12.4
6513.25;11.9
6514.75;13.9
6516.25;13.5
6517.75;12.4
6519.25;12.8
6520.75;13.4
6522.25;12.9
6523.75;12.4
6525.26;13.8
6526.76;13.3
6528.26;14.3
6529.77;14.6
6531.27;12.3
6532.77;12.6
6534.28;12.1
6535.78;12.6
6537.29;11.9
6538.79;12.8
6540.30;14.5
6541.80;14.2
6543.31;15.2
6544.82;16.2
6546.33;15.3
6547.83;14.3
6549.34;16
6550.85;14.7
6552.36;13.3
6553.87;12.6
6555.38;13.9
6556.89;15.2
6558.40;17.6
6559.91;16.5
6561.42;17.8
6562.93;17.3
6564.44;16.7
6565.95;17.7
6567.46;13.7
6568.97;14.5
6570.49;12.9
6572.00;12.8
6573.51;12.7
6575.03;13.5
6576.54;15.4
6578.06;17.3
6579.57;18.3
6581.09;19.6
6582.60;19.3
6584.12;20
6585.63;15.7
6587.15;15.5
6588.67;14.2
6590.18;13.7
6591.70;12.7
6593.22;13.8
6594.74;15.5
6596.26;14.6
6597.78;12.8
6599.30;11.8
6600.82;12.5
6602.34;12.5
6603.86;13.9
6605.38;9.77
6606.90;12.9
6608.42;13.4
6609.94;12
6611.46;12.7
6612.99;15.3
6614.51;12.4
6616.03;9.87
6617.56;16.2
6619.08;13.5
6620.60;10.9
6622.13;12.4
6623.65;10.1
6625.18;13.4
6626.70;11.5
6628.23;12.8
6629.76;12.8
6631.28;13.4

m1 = 12.6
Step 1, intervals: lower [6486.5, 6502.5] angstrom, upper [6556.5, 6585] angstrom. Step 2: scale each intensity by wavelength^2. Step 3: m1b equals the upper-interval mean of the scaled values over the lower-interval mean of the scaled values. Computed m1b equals 1.3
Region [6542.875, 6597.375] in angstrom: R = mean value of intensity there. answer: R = 15.4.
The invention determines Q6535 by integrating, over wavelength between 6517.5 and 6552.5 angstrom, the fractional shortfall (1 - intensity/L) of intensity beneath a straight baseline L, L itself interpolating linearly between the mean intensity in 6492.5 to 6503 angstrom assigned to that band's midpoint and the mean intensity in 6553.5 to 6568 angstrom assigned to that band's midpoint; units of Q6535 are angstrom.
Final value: 2.5 angstrom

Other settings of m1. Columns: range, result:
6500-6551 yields 13.4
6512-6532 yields 13.2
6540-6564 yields 15.3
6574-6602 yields 15.3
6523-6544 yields 13.3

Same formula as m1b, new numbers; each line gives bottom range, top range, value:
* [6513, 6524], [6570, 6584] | 1.26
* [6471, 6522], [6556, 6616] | 1.17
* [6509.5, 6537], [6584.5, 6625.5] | 1.04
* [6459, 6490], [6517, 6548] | 1.10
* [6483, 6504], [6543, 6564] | 1.22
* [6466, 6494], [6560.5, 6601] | 1.24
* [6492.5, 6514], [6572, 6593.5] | 1.27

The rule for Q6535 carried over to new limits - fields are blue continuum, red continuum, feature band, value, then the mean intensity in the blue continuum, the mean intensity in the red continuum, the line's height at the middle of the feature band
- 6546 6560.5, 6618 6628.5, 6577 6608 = -3.19 angstrom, 14.9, 12.2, 13.4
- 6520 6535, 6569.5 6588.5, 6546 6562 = -0.58 angstrom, 13.2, 16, 14.6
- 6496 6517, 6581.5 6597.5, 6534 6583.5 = -1.91 angstrom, 13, 15.5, 14.6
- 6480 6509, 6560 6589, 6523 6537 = 1.17 angstrom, 12.8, 16.1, 14.3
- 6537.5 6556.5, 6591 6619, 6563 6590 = -4.30 angstrom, 14.4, 13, 13.7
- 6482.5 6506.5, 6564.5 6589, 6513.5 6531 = 0.64 angstrom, 12.8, 15.9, 13.8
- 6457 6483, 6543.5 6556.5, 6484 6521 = 1.27 angstrom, 12.5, 14.6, 13.3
